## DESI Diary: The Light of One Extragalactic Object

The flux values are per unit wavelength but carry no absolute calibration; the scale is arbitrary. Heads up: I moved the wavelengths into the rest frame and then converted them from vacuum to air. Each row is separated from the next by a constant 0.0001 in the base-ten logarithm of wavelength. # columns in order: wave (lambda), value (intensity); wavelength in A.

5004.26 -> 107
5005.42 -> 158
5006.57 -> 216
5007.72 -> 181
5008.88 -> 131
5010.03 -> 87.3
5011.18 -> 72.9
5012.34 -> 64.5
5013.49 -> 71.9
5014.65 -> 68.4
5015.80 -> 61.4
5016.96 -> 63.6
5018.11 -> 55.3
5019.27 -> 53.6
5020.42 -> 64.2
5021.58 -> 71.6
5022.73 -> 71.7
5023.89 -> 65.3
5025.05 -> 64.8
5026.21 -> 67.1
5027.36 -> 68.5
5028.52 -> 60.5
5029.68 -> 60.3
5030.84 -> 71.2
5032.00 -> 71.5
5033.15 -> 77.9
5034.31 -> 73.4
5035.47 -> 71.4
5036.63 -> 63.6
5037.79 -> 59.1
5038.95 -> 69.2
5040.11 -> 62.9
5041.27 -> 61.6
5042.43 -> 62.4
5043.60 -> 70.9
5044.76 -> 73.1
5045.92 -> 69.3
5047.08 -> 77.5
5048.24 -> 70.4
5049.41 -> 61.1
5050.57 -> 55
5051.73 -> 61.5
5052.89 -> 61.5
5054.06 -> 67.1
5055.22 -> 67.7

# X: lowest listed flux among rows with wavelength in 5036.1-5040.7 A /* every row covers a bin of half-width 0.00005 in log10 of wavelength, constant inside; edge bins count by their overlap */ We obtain 59.1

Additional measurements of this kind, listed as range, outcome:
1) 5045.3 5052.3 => 55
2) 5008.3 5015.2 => 64.5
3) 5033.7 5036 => 71.4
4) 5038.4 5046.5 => 61.6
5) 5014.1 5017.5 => 61.4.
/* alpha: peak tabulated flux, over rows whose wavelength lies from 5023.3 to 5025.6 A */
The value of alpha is 65.3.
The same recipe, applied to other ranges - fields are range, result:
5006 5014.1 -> 216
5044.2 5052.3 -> 77.5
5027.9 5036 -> 77.9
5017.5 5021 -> 64.2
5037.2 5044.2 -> 70.9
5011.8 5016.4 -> 71.9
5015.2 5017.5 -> 63.6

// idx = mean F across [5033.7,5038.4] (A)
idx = 66.9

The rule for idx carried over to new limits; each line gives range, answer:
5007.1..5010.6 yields 134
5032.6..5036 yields 74.2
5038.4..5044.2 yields 65.3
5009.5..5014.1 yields 73.9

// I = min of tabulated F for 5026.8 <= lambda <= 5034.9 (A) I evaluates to 60.3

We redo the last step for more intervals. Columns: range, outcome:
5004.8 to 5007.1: 158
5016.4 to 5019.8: 53.6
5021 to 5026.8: 64.8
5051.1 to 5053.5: 61.5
